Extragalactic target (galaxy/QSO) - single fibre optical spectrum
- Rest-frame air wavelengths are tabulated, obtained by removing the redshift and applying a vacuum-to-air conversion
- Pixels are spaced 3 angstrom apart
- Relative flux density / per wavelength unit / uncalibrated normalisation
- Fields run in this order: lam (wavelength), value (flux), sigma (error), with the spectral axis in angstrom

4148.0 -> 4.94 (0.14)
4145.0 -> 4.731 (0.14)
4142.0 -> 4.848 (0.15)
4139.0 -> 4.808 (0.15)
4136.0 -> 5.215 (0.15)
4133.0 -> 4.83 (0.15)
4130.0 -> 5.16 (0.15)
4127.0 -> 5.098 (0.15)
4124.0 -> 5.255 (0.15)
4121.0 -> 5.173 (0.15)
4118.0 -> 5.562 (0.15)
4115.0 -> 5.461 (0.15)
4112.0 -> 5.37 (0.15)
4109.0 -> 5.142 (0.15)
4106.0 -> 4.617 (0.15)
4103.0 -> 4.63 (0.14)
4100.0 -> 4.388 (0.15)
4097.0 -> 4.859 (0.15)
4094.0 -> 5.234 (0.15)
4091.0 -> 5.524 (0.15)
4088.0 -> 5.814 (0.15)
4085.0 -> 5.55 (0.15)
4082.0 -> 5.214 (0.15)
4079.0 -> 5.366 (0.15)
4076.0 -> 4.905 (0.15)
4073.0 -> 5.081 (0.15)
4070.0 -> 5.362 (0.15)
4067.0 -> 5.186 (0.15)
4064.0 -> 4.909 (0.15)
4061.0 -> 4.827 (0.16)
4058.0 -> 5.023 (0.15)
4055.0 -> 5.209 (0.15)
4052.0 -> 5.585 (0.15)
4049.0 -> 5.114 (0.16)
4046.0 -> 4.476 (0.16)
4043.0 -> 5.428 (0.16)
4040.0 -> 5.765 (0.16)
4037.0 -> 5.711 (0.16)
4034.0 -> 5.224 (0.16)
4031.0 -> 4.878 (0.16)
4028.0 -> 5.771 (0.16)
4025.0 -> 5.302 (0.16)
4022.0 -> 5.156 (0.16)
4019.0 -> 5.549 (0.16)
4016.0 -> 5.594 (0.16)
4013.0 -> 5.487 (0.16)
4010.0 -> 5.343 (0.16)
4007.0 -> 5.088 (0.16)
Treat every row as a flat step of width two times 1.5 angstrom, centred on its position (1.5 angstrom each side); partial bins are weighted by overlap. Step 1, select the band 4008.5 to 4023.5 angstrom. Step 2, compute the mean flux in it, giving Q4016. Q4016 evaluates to 5.43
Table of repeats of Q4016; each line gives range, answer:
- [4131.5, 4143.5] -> 4.93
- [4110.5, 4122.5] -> 5.39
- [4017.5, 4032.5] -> 5.33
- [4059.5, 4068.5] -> 4.97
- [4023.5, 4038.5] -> 5.38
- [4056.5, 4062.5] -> 4.92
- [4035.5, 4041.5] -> 5.74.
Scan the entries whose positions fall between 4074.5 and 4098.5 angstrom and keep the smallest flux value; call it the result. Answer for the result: 4.859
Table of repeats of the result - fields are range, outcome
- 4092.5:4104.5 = 4.388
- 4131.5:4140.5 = 4.808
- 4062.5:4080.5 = 4.905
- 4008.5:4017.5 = 5.343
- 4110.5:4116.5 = 5.37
